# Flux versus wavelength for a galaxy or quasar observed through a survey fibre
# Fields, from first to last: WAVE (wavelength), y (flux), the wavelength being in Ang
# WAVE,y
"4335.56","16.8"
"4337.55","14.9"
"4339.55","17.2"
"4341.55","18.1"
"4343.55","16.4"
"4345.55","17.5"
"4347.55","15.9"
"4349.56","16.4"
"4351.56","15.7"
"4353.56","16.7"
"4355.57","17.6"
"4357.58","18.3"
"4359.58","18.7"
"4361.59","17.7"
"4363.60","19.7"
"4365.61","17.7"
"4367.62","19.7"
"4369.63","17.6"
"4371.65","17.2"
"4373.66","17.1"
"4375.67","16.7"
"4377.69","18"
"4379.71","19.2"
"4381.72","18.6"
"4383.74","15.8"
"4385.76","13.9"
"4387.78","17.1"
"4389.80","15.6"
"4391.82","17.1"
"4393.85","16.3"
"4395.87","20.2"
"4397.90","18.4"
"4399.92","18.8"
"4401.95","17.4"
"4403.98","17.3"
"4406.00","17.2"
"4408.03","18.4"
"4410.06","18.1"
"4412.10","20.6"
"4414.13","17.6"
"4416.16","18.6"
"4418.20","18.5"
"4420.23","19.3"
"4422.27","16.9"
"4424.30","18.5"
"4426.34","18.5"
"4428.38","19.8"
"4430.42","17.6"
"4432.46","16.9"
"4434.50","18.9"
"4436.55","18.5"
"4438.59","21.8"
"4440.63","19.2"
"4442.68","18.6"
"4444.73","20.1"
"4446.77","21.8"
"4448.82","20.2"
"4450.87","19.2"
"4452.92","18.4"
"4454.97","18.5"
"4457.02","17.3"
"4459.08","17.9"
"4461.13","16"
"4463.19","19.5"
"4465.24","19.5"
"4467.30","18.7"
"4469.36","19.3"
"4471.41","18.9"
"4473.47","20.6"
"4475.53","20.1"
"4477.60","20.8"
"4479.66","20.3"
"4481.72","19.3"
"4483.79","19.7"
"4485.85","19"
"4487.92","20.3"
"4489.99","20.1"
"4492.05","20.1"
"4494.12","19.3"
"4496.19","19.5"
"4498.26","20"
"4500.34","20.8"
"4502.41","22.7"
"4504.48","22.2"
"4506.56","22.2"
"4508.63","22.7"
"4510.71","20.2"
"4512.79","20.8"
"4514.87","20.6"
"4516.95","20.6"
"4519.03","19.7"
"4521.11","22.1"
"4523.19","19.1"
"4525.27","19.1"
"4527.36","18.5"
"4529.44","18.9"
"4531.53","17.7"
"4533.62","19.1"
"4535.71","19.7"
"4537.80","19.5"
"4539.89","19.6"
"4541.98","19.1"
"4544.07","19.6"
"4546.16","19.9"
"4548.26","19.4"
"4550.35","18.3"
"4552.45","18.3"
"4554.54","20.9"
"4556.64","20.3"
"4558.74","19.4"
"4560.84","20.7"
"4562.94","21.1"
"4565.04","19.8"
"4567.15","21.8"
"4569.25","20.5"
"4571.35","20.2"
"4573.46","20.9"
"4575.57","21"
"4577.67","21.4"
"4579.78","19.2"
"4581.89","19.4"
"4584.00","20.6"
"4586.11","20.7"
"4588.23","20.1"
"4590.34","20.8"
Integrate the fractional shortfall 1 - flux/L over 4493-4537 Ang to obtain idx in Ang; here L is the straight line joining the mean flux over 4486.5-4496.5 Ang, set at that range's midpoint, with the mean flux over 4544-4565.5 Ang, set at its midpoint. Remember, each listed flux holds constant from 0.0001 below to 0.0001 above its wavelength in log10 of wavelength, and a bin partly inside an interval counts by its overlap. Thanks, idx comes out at -0.9 Ang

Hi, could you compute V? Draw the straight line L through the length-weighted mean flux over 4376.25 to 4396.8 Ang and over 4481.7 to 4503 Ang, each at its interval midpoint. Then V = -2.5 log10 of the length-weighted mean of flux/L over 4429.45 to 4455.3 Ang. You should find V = -0.031 mag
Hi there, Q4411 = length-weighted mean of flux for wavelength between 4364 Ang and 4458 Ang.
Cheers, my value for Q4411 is 18.2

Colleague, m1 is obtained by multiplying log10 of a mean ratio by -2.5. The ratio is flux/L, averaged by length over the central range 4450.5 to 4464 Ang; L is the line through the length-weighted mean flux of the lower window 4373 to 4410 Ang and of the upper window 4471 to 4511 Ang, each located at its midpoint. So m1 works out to 0.08 mag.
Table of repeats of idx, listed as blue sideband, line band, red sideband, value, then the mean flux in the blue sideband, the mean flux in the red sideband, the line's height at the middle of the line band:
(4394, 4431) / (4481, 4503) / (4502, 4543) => -0.4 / 18.4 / 20.2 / 19.7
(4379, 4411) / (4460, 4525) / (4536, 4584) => -4.0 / 17.5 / 20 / 19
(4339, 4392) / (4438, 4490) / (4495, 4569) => -1.2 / 17.3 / 20.1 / 19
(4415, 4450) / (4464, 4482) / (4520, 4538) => -0.6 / 19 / 19.3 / 19.1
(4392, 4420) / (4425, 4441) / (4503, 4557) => -0.2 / 18.3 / 19.9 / 18.6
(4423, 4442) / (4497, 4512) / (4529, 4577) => -1.6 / 18.8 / 19.8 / 19.4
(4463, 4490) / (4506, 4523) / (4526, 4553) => -1.5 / 19.7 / 19.1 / 19.3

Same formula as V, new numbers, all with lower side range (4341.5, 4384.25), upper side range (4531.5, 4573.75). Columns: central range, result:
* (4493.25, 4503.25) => -0.07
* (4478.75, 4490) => -0.04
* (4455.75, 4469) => 0.03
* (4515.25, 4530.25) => -0.02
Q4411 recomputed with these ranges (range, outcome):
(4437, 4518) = 19.9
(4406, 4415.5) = 18.5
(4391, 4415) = 18.1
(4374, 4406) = 17.4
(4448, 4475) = 18.8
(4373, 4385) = 17.5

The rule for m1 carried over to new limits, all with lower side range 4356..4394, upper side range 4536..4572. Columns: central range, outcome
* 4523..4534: 0.05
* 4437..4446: -0.09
